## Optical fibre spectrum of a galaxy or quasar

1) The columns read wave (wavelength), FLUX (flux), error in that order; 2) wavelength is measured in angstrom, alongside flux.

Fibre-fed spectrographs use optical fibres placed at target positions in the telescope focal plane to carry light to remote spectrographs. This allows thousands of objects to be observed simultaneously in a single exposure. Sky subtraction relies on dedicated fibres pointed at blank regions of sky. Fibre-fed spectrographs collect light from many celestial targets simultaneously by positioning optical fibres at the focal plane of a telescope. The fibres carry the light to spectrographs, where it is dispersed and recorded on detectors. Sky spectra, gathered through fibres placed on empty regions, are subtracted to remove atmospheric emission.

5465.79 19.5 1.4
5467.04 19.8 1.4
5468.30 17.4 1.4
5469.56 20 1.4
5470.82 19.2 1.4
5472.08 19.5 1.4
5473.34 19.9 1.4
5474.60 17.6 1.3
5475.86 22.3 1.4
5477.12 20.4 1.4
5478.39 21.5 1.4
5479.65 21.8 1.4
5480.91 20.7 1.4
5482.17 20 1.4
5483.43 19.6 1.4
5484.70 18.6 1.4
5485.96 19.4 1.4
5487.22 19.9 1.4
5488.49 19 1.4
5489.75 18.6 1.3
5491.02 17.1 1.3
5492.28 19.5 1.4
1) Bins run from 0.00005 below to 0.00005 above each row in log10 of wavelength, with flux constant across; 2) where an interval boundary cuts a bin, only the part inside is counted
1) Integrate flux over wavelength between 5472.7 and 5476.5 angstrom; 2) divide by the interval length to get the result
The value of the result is 19.9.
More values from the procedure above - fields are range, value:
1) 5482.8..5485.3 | 19.1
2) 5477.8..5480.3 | 21.7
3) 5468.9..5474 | 19.6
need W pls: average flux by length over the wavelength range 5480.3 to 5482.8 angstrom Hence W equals 20.4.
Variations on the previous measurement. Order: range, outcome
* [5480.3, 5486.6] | 19.7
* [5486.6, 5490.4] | 19.1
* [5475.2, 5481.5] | 21.3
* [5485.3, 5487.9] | 19.6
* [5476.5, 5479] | 20.9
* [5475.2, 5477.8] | 21.3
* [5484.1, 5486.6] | 19.1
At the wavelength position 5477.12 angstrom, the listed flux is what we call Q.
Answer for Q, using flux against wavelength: 20.4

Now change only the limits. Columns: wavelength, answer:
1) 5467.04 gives 19.8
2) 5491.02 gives 17.1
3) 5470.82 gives 19.2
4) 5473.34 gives 19.9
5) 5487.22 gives 19.9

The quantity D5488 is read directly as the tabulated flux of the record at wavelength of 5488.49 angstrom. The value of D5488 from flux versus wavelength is 19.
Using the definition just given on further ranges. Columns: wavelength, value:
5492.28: 19.5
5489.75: 18.6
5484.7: 18.6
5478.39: 21.5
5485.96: 19.4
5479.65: 21.8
